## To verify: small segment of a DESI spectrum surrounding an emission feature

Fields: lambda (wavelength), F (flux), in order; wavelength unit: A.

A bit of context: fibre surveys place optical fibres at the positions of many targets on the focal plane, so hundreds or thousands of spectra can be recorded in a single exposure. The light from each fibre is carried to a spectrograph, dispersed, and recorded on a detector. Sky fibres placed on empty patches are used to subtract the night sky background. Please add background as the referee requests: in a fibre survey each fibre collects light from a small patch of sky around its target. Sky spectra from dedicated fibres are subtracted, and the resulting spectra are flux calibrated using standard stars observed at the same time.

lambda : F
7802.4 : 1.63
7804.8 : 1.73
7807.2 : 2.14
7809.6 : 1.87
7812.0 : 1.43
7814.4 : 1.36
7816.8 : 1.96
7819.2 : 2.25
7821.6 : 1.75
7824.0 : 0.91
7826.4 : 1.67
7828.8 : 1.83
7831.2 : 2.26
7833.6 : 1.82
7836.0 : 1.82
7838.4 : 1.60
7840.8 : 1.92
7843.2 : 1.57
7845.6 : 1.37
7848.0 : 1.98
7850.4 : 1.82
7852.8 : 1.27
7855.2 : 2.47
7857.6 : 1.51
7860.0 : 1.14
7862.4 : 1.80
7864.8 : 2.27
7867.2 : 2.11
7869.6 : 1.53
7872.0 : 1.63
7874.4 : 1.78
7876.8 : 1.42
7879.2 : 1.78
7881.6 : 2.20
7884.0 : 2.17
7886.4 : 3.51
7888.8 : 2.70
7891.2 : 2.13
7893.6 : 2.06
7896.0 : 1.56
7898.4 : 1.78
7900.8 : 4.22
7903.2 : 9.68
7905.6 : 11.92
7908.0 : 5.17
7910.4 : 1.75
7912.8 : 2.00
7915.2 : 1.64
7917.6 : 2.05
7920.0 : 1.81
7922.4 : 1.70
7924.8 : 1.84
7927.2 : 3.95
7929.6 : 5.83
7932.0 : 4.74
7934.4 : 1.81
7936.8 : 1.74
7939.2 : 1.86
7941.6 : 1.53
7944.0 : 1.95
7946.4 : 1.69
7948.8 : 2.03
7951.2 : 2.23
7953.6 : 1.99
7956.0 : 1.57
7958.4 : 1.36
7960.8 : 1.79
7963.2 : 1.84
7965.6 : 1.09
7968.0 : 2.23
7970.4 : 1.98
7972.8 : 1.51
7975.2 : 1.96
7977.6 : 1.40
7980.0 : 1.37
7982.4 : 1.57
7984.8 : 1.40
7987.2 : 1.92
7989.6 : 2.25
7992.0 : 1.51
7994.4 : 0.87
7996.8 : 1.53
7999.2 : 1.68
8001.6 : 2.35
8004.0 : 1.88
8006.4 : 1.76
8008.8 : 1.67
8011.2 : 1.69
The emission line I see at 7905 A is H-alpha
